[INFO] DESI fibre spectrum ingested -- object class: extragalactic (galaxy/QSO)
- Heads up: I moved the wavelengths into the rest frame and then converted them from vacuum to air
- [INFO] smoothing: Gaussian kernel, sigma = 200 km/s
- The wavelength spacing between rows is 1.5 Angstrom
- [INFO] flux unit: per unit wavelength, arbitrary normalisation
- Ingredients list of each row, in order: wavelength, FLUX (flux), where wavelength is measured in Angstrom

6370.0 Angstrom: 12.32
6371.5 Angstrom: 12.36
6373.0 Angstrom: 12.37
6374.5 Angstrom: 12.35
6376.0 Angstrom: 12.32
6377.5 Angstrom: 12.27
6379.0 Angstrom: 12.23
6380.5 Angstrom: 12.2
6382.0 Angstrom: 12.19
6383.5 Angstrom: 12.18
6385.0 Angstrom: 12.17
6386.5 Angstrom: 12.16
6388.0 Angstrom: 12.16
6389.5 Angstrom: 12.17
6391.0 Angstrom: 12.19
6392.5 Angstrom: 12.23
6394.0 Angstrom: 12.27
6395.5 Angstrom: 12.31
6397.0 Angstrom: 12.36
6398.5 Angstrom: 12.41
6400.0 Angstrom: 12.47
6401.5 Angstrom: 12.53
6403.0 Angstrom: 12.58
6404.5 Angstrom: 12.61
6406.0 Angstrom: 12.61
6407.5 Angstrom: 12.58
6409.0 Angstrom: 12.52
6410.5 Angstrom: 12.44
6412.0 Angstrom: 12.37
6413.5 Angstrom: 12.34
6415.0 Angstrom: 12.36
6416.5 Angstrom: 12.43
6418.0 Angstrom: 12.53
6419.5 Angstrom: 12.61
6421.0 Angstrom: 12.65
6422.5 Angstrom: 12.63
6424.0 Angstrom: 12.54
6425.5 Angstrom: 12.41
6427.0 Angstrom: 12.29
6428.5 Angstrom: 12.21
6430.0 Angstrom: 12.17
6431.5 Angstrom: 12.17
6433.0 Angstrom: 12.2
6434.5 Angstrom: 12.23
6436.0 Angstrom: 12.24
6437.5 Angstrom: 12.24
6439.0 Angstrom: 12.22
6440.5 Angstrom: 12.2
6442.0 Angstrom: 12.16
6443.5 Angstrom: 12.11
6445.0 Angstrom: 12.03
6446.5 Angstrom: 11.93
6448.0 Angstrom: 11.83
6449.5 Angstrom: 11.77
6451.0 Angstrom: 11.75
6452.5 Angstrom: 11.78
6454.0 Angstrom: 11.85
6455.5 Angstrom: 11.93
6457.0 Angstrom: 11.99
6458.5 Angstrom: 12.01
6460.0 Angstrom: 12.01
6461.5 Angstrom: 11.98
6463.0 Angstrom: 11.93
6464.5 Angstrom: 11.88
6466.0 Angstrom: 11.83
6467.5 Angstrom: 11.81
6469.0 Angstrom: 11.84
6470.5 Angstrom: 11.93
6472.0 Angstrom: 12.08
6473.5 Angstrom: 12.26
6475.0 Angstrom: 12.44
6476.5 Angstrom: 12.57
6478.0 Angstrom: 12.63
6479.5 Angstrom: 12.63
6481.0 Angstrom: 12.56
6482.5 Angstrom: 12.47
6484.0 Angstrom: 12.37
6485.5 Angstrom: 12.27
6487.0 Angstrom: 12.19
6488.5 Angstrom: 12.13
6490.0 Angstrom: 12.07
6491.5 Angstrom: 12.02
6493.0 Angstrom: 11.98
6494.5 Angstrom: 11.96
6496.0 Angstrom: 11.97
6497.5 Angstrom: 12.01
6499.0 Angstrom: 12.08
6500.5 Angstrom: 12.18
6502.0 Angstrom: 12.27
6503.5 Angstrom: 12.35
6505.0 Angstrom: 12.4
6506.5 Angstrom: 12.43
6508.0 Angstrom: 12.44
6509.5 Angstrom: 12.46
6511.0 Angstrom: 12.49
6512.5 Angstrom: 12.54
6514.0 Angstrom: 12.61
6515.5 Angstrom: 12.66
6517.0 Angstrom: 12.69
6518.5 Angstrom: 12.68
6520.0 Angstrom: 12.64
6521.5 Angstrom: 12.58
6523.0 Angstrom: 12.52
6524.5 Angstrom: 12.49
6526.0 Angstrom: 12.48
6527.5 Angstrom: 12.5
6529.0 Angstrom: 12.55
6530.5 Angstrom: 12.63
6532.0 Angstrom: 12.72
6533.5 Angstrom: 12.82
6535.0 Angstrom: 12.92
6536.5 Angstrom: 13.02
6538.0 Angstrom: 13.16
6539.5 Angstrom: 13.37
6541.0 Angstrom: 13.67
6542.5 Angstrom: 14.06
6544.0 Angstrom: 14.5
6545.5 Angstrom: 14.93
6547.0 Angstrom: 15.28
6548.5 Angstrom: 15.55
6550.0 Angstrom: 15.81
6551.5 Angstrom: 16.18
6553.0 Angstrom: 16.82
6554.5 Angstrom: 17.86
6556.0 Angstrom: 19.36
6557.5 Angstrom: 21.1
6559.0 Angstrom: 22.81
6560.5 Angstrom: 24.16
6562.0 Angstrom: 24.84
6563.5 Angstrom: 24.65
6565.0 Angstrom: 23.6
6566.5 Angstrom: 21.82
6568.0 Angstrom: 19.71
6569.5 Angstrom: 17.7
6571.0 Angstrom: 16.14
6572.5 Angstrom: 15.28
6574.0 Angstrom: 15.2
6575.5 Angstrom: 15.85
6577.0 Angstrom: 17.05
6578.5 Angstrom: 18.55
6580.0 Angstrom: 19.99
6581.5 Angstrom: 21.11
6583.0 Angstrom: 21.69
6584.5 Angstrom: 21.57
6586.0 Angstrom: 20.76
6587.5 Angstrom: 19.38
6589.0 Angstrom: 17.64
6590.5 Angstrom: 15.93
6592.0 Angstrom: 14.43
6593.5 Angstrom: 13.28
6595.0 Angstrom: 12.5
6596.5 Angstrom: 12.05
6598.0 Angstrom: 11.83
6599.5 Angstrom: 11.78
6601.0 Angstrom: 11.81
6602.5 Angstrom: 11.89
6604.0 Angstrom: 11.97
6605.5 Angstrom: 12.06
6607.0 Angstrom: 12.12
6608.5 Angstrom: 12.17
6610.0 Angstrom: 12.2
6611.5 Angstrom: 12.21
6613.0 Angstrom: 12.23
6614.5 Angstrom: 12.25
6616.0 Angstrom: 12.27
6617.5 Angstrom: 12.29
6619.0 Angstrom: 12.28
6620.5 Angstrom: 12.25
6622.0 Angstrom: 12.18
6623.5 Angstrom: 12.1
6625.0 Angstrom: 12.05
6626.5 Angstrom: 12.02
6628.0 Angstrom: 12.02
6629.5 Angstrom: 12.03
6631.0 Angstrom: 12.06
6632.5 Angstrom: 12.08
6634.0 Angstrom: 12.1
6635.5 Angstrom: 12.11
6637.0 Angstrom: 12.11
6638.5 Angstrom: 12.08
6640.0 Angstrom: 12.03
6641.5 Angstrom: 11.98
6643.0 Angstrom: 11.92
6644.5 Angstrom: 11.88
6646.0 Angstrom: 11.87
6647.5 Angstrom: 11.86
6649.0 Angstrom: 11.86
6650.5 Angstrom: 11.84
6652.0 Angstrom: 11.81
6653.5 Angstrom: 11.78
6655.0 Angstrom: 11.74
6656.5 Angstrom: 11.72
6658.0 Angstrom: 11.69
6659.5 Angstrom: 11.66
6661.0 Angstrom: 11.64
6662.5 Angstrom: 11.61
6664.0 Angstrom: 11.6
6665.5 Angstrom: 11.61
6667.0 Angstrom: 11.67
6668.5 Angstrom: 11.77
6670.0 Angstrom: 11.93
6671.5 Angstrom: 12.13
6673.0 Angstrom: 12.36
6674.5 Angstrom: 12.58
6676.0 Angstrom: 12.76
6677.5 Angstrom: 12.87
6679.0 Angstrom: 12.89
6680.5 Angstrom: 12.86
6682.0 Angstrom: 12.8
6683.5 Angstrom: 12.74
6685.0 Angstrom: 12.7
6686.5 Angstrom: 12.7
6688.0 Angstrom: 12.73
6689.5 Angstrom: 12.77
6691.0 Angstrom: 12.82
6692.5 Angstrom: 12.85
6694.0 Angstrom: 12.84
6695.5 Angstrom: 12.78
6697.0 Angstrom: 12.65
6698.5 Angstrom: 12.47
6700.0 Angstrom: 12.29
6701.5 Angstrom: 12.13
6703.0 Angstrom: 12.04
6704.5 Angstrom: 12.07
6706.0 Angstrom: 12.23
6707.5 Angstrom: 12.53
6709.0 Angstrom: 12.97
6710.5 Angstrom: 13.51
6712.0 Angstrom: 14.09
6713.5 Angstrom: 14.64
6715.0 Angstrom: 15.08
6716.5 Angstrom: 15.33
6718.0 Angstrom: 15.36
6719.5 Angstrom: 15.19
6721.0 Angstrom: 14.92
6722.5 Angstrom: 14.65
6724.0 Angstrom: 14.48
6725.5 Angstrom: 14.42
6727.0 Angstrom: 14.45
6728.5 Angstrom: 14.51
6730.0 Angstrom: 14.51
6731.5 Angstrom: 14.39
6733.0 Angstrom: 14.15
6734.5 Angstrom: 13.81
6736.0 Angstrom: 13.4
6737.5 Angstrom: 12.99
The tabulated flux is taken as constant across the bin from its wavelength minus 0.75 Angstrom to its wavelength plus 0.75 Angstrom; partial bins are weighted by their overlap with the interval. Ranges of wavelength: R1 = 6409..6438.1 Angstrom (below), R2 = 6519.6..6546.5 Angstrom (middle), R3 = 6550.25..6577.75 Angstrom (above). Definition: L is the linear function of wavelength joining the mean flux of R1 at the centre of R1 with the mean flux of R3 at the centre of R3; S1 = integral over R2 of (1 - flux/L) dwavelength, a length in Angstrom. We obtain 7.1 Angstrom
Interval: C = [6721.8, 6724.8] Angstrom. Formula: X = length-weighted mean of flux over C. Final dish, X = 14.6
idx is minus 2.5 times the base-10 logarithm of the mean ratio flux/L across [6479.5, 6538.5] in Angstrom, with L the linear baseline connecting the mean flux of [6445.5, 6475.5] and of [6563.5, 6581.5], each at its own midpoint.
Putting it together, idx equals 0.19 mag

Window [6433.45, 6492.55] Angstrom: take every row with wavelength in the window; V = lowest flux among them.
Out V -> 11.75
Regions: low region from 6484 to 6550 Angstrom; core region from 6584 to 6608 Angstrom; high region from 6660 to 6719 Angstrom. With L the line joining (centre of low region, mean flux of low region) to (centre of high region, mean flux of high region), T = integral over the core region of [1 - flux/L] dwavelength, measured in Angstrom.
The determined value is -2.9 Angstrom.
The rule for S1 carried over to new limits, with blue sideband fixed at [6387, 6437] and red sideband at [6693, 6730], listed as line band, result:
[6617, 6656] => 3.90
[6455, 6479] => 1.03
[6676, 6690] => 0.78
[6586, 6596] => -2.04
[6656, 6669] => 1.73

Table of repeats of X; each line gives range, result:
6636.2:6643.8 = 12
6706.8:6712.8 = 13.3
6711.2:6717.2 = 14.8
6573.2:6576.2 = 15.5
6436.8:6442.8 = 12.2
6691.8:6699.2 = 12.7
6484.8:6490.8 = 12.2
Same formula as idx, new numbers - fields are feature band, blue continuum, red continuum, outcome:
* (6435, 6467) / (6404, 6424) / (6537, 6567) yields 0.17 mag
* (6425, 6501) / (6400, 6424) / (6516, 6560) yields 0.11 mag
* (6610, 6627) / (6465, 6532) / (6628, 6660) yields -0.02 mag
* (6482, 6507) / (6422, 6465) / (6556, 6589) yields 0.24 mag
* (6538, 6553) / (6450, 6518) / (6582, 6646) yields -0.17 mag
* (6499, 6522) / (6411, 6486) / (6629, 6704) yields -0.03 mag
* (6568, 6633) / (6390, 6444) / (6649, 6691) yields -0.18 mag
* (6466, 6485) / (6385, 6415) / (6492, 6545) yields 0.02 mag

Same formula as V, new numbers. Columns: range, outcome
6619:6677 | 11.6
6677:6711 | 12.04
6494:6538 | 11.96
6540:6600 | 11.78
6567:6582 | 15.2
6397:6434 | 12.17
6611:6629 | 12.02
